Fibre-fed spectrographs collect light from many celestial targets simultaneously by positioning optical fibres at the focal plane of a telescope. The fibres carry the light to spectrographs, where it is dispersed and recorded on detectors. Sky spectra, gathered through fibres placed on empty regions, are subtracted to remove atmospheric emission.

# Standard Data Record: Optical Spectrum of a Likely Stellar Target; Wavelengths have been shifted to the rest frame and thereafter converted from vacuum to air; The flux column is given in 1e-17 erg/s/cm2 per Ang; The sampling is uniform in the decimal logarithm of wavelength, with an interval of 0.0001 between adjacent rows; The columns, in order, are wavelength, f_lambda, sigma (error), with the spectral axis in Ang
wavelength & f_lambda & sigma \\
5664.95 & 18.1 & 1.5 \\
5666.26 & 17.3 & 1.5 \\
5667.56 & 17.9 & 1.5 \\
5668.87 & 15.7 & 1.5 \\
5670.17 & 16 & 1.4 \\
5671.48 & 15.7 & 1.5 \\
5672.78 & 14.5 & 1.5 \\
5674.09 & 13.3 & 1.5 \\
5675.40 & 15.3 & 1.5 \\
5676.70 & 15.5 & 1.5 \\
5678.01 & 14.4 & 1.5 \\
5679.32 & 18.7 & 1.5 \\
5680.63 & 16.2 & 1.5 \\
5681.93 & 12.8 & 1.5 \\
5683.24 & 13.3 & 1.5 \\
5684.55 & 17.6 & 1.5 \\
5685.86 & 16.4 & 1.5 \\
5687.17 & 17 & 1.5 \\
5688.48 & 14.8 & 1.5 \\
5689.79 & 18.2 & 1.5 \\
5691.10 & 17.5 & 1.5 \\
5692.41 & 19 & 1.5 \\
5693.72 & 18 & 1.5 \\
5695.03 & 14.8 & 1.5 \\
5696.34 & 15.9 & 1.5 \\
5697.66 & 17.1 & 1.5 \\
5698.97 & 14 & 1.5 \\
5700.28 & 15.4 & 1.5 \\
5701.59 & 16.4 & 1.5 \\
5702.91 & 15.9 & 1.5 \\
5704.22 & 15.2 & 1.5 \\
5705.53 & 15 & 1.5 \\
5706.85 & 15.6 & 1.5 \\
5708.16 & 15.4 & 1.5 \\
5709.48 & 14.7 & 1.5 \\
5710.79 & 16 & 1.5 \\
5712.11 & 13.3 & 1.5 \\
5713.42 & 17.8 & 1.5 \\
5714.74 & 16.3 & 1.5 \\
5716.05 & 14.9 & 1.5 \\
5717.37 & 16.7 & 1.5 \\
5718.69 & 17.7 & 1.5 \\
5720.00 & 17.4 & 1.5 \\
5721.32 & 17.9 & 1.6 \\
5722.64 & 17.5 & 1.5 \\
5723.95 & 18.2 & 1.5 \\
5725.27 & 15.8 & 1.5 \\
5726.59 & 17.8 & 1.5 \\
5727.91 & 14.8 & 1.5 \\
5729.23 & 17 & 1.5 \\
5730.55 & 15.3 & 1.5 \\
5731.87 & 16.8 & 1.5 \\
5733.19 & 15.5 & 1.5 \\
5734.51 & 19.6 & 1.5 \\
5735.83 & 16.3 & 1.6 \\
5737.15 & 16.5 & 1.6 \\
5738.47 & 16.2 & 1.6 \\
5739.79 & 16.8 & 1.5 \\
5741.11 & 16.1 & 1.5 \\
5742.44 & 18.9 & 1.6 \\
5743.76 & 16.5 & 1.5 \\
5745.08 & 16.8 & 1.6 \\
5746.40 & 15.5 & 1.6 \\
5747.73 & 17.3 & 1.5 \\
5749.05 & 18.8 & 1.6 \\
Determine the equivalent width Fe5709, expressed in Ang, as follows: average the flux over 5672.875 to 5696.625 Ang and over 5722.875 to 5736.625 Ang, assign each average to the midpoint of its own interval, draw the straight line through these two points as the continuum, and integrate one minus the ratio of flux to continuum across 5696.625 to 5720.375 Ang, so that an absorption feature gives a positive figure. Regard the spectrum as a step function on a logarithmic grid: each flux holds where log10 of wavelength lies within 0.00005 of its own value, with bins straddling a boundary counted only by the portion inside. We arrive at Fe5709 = 0.9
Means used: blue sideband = 16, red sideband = 16.7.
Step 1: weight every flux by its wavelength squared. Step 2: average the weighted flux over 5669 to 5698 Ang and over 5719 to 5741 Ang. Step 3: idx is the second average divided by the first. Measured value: 1.1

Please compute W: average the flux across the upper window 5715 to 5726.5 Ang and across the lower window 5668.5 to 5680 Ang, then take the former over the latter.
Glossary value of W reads 1.10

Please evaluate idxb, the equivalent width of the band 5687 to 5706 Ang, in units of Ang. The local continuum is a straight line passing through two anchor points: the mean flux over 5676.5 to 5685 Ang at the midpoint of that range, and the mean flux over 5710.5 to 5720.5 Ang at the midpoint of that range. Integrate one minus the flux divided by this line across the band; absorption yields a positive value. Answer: -0.56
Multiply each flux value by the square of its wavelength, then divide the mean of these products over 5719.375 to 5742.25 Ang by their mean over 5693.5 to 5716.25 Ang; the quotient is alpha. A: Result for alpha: 1.09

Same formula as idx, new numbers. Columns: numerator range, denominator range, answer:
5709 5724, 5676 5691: 1.05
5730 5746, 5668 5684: 1.13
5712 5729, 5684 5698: 1.00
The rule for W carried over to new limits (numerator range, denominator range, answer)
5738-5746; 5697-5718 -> 1.08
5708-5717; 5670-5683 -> 1.02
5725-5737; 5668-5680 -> 1.07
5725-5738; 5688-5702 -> 1.00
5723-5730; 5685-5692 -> 0.99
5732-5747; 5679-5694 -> 1.02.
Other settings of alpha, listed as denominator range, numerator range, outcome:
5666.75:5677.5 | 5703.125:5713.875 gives 1.00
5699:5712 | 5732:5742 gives 1.10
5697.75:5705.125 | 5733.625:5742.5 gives 1.11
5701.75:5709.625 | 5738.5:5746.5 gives 1.11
